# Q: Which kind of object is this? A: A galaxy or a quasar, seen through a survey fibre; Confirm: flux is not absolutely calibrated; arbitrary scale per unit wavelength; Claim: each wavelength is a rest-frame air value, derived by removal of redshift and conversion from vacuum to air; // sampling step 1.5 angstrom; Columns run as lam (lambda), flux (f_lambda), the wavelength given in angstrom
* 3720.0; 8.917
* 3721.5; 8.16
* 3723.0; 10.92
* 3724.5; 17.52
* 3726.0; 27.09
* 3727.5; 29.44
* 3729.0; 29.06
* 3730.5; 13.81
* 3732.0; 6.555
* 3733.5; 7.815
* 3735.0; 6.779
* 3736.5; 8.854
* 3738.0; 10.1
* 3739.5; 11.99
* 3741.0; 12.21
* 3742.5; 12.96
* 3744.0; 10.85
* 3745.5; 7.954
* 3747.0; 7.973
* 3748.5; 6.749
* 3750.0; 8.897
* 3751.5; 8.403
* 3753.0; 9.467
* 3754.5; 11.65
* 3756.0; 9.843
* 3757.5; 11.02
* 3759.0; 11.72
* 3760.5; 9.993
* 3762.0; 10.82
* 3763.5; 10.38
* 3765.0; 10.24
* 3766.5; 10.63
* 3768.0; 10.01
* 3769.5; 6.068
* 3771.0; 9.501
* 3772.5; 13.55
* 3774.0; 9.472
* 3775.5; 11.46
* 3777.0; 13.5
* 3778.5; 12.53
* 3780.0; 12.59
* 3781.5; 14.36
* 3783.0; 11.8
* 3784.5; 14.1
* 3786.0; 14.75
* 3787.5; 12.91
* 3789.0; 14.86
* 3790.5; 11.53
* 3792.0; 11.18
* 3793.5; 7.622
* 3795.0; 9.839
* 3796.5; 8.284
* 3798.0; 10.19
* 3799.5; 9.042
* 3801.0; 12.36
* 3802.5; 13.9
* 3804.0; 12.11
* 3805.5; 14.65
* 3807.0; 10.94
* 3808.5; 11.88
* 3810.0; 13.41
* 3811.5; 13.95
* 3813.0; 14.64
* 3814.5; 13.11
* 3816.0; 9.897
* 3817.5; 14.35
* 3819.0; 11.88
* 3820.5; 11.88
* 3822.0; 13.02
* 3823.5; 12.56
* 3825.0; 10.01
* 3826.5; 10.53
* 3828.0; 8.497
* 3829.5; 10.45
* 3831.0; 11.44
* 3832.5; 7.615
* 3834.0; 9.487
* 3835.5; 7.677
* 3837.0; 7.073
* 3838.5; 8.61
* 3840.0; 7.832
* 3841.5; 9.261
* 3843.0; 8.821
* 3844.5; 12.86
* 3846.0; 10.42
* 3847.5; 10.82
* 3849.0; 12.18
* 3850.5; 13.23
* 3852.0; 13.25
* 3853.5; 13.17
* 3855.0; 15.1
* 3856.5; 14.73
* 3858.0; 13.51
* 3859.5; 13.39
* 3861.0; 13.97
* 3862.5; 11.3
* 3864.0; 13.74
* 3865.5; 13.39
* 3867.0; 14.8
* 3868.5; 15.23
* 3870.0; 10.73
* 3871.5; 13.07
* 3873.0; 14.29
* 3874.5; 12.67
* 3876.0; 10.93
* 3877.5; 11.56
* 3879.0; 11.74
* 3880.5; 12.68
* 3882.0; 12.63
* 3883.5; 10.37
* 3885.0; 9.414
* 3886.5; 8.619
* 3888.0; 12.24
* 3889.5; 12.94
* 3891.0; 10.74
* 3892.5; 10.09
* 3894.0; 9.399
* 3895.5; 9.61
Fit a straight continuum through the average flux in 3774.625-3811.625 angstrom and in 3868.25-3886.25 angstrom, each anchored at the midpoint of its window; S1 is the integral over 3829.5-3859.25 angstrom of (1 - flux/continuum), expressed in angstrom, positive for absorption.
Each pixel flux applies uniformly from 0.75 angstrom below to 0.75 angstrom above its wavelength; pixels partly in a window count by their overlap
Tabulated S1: 2.64 angstrom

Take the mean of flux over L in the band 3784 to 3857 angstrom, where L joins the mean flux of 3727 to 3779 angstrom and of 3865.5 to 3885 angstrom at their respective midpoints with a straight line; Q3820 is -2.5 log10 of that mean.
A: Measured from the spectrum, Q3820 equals 0.04 mag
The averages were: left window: 11.1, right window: 12.5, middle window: 11.4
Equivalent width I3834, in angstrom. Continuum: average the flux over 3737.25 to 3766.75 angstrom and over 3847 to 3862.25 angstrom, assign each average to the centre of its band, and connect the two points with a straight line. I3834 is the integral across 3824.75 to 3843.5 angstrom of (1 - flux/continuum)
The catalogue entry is 5.4 angstrom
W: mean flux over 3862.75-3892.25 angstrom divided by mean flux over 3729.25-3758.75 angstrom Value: 1.2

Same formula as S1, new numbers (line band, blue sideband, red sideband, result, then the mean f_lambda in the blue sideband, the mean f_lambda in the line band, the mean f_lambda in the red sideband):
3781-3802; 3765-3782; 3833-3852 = -1.5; 11.2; 11.6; 9.96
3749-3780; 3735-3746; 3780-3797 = 2.2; 10.5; 10.5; 12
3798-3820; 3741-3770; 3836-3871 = -2.9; 9.86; 12.5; 12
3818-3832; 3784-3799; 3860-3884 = 1.0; 11.4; 11.1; 12.7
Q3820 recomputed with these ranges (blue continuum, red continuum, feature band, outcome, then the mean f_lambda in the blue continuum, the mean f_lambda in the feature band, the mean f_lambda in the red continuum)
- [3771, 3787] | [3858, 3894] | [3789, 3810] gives 0.12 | 12.7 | 11.3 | 12.2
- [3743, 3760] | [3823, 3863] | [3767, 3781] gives -0.11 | 9.56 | 11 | 11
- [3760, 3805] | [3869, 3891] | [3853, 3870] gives -0.18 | 11.3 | 13.7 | 11.7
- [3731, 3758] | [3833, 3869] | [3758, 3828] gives -0.11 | 9.47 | 11.7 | 11.8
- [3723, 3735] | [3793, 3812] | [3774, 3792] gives 0.01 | 17.5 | 12.9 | 11.4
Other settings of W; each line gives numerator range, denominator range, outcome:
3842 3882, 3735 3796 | 1.18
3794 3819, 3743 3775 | 1.22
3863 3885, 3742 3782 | 1.21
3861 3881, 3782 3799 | 1.11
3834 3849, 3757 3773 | 0.91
